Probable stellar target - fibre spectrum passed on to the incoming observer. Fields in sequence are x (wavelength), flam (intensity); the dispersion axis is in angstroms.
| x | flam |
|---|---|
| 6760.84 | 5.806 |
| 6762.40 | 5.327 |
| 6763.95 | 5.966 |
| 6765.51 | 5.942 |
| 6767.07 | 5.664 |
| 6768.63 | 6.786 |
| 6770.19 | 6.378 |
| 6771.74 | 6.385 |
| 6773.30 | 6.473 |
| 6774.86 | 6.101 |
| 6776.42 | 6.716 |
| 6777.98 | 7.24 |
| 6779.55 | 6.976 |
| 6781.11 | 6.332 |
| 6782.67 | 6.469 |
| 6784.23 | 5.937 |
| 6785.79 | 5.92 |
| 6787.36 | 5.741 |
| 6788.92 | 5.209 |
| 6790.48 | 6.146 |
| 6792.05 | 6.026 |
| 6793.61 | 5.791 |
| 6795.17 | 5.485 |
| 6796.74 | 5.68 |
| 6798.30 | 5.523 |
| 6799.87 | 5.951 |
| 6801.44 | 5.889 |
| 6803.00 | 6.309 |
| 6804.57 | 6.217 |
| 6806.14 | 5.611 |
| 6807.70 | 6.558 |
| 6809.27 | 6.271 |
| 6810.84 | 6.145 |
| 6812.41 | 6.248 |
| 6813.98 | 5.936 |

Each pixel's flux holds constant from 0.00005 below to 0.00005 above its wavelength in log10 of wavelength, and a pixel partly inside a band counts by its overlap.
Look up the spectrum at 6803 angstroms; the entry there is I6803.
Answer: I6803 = 6.309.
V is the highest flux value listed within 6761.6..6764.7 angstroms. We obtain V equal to 5.966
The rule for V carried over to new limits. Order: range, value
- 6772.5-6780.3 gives 7.24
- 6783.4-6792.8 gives 6.146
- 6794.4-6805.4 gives 6.309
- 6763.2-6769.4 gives 6.786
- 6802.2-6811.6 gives 6.558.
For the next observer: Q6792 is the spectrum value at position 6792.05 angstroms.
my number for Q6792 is 6.026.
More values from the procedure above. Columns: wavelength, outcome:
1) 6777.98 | 7.24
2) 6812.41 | 6.248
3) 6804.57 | 6.217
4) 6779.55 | 6.976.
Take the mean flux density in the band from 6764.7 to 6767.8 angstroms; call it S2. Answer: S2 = 5.8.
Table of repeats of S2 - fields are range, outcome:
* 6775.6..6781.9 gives 6.8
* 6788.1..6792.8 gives 5.79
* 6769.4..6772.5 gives 6.4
